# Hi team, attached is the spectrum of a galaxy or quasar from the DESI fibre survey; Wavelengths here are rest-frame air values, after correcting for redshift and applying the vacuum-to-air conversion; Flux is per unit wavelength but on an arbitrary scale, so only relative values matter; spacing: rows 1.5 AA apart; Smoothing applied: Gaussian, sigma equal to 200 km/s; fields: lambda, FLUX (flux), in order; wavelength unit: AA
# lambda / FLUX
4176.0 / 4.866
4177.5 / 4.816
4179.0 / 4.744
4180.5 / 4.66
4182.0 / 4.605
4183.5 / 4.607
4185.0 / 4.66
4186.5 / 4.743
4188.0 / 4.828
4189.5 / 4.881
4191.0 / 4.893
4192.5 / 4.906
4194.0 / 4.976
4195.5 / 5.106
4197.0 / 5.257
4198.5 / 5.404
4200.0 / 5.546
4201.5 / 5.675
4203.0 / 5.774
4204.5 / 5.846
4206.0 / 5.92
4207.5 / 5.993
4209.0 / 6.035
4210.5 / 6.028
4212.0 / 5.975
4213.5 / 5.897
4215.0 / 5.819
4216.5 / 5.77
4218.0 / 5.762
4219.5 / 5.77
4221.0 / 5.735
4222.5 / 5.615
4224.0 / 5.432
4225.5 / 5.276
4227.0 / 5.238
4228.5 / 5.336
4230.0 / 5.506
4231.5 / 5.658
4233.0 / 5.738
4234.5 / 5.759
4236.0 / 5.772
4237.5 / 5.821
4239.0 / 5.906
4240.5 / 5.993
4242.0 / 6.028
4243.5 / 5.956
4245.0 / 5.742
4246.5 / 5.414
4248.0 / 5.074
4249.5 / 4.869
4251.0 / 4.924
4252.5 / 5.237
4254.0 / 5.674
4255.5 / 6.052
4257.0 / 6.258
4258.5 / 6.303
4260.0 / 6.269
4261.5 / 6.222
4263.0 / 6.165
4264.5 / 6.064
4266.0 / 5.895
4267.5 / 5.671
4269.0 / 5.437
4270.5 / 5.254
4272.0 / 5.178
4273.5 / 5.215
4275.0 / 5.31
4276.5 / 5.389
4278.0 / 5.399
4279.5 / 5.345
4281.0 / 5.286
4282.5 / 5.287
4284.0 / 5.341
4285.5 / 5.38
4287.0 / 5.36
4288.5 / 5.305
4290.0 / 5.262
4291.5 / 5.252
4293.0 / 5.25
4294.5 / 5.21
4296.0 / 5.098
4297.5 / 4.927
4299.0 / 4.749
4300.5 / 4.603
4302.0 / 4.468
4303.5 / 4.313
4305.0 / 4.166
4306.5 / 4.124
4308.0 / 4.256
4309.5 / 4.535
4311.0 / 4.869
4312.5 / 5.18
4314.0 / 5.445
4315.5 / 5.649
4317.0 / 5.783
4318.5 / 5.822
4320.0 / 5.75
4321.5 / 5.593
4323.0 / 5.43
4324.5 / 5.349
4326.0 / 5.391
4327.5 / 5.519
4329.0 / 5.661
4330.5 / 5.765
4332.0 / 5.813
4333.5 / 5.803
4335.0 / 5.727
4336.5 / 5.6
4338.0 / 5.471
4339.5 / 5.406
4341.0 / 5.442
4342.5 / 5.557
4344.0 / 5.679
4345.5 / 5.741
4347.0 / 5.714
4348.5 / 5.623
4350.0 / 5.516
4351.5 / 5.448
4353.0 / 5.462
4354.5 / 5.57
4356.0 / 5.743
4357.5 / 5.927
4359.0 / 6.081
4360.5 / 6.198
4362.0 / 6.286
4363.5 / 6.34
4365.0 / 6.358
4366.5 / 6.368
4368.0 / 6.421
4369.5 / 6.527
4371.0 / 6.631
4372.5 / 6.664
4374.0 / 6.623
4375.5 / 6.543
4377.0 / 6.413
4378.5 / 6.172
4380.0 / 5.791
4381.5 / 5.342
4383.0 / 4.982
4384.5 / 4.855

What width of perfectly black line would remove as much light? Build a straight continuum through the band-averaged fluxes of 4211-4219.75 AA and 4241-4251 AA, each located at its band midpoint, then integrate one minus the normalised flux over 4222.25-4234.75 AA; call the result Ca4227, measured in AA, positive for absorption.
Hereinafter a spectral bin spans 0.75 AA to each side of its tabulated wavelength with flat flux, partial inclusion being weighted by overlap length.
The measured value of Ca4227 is 0.4 AA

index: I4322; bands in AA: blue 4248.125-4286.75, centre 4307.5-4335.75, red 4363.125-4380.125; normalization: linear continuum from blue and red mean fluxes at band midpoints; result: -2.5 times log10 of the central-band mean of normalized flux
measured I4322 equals 0.11 mag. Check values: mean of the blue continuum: 5.57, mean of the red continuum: 6.43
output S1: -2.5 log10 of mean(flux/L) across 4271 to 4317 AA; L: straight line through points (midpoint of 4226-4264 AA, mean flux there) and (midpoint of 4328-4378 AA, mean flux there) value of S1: 0.15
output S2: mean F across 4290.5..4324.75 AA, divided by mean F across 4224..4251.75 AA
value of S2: 0.9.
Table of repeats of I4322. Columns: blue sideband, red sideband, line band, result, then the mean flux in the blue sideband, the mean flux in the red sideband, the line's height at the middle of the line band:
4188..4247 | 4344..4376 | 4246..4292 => 0.05 mag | 5.61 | 6.07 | 5.78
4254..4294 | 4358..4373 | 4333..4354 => 0.11 mag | 5.58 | 6.38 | 6.18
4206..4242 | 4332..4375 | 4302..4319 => 0.20 mag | 5.74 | 5.93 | 5.87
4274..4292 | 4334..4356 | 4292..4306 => 0.14 mag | 5.33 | 5.58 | 5.39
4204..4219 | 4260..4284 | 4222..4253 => 0.04 mag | 5.9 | 5.56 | 5.75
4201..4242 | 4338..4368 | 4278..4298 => 0.10 mag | 5.75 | 5.82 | 5.78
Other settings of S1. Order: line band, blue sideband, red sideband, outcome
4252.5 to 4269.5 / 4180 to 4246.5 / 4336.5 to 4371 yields -0.07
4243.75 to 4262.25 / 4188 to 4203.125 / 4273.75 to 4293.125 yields -0.08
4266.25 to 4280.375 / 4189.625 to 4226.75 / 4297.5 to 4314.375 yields -0.09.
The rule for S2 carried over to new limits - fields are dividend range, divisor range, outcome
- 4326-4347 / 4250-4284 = 1.00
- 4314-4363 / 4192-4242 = 1.00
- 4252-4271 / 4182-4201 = 1.19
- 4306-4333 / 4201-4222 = 0.91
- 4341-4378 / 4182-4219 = 1.12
